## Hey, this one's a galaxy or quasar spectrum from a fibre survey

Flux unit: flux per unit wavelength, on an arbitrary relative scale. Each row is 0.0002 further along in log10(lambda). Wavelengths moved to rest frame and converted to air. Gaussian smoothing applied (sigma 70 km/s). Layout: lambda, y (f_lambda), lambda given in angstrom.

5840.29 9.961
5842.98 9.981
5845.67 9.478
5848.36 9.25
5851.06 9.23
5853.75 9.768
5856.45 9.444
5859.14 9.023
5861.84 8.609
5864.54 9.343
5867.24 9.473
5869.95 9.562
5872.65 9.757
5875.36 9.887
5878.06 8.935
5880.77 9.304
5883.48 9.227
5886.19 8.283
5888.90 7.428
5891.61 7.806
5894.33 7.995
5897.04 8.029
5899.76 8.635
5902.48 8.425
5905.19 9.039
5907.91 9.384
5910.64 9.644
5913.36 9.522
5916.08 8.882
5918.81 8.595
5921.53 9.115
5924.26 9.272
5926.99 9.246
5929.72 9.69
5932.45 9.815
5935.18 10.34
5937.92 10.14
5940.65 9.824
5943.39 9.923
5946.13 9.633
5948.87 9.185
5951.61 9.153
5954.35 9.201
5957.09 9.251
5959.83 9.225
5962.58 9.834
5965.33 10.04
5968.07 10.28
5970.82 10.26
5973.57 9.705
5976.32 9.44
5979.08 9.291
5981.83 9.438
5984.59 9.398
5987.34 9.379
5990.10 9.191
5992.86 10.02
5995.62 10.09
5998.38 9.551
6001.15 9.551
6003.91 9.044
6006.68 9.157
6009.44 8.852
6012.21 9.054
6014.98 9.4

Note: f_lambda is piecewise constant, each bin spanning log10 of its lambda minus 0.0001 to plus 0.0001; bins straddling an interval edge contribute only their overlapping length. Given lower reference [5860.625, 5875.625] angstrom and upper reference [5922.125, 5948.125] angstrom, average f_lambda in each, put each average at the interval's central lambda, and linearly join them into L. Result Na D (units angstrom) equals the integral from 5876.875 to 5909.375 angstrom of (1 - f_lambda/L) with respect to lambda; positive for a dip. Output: 3.4 angstrom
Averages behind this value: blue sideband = 9.41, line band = 8.54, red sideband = 9.73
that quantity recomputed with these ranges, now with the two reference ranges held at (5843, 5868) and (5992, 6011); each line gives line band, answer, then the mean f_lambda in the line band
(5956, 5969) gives -0.4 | 9.72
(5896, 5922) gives 1.2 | 8.93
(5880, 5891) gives 1.0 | 8.47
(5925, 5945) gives -0.9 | 9.83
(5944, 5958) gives 0.1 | 9.32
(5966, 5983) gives -0.6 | 9.75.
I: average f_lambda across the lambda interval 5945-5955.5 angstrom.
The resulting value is 9.29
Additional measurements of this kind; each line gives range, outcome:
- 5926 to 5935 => 9.7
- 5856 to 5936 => 9.05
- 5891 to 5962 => 9.21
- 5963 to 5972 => 10.2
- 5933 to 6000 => 9.66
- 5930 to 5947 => 9.94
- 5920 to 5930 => 9.28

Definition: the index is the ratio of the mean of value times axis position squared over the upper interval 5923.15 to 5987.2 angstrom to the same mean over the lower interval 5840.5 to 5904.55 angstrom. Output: 1.10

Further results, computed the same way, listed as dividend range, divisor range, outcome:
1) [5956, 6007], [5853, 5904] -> 1.12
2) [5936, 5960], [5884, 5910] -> 1.15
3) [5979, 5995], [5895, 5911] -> 1.11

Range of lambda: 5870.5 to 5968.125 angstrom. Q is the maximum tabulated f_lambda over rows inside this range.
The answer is 10.34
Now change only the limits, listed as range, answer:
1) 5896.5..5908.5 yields 9.384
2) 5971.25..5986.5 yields 9.705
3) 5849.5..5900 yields 9.887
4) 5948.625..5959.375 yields 9.251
